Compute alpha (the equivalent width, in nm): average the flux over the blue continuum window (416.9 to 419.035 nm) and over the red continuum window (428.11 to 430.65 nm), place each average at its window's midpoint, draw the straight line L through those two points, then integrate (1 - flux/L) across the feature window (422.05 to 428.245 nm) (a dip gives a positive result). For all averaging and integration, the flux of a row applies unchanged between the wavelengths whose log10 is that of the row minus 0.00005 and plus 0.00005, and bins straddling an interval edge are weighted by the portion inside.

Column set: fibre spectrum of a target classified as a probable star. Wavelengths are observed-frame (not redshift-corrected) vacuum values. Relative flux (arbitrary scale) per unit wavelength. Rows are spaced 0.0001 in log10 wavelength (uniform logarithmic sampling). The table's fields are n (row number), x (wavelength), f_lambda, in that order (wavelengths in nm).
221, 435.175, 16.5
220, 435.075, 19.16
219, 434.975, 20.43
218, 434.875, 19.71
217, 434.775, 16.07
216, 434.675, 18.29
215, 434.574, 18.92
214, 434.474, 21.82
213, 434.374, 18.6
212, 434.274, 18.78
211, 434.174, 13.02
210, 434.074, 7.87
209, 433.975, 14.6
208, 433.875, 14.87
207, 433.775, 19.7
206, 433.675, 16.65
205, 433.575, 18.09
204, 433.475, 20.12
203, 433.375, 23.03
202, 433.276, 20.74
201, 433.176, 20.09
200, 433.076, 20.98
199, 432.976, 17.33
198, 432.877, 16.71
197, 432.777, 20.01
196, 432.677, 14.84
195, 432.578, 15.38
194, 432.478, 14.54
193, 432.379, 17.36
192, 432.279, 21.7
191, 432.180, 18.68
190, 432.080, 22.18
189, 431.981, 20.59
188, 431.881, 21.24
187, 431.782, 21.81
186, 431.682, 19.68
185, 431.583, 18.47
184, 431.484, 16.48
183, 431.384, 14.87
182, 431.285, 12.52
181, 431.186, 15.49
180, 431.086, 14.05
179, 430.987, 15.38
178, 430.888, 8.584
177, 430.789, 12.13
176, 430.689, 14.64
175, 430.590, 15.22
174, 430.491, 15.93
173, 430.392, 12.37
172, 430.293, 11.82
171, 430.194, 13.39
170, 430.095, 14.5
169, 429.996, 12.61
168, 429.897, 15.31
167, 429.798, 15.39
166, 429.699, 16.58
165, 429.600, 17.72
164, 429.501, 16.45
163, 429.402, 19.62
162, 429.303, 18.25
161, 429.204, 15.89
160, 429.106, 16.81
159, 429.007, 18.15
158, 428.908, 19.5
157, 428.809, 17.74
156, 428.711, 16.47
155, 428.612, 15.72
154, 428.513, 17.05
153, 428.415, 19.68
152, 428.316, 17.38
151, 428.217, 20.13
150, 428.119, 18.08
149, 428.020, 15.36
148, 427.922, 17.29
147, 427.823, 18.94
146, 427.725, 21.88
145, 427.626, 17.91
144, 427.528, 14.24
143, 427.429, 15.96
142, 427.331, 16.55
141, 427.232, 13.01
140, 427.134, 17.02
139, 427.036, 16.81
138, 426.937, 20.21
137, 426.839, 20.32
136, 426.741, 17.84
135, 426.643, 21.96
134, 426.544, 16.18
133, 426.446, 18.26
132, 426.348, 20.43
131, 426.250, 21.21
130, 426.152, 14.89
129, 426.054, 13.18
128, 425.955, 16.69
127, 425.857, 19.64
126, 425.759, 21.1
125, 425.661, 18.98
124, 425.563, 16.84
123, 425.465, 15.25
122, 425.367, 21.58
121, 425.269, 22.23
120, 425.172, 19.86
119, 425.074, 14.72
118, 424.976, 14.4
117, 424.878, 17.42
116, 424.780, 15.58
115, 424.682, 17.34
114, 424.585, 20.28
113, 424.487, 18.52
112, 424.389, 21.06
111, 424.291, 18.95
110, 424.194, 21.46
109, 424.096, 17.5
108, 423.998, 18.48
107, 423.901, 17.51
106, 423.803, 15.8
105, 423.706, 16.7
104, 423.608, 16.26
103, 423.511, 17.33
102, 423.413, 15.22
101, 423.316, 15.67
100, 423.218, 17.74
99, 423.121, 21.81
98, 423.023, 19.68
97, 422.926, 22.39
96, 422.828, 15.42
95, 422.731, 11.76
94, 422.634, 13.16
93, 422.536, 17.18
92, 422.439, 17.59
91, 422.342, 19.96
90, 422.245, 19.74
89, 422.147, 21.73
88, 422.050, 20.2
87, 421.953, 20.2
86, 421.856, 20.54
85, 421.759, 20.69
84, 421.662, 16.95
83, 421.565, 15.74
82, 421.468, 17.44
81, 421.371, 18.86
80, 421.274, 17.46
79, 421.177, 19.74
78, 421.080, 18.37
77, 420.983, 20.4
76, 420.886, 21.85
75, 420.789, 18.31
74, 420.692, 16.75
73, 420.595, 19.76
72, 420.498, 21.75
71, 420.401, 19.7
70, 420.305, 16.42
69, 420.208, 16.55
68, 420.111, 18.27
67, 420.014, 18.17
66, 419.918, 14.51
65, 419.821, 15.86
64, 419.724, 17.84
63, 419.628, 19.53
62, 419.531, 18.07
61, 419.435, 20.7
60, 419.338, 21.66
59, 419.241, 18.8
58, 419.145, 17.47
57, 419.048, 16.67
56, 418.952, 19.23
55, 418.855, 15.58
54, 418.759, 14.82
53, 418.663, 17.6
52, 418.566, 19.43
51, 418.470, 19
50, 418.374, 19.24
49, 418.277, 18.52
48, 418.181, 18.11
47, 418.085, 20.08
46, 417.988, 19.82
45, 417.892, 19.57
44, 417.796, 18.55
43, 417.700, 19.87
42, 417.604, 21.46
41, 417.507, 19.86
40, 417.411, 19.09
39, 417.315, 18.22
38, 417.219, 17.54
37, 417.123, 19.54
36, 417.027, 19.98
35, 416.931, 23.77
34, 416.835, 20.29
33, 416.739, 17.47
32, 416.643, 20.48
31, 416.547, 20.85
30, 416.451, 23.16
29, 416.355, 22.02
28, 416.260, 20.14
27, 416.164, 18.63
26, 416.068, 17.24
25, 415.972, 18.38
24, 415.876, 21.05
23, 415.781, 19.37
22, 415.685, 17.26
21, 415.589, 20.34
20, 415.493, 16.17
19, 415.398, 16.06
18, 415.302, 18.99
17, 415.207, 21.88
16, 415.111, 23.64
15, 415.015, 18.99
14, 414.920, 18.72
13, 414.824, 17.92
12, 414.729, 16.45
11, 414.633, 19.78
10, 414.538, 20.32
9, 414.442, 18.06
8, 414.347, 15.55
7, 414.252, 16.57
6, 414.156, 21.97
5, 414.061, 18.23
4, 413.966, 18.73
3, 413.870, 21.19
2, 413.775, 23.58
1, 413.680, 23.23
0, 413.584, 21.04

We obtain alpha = -0.200 nm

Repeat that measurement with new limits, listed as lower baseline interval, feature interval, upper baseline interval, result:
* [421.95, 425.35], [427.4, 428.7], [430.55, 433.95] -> 0.01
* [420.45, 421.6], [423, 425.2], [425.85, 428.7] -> 0.06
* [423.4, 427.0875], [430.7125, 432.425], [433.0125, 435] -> 0.09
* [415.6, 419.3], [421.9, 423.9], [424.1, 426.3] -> 0.08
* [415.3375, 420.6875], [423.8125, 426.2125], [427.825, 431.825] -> -0.11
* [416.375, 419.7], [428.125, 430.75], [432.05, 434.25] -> 0.25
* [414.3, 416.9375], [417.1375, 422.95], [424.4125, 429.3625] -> 0.08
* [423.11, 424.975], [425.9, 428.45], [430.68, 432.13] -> -0.07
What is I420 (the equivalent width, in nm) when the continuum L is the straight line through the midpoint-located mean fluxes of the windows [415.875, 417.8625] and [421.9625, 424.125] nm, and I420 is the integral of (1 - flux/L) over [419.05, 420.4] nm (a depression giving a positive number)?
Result 0.062 nm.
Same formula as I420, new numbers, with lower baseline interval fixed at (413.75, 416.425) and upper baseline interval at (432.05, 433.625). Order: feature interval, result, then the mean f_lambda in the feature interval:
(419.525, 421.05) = 0.06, 18.4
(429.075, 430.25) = 0.18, 16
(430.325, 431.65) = 0.32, 14.4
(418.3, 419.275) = 0.07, 17.8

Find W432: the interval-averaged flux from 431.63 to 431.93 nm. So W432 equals 20.9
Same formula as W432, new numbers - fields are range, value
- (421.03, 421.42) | 18.6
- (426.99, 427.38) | 15.9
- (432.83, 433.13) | 18.4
